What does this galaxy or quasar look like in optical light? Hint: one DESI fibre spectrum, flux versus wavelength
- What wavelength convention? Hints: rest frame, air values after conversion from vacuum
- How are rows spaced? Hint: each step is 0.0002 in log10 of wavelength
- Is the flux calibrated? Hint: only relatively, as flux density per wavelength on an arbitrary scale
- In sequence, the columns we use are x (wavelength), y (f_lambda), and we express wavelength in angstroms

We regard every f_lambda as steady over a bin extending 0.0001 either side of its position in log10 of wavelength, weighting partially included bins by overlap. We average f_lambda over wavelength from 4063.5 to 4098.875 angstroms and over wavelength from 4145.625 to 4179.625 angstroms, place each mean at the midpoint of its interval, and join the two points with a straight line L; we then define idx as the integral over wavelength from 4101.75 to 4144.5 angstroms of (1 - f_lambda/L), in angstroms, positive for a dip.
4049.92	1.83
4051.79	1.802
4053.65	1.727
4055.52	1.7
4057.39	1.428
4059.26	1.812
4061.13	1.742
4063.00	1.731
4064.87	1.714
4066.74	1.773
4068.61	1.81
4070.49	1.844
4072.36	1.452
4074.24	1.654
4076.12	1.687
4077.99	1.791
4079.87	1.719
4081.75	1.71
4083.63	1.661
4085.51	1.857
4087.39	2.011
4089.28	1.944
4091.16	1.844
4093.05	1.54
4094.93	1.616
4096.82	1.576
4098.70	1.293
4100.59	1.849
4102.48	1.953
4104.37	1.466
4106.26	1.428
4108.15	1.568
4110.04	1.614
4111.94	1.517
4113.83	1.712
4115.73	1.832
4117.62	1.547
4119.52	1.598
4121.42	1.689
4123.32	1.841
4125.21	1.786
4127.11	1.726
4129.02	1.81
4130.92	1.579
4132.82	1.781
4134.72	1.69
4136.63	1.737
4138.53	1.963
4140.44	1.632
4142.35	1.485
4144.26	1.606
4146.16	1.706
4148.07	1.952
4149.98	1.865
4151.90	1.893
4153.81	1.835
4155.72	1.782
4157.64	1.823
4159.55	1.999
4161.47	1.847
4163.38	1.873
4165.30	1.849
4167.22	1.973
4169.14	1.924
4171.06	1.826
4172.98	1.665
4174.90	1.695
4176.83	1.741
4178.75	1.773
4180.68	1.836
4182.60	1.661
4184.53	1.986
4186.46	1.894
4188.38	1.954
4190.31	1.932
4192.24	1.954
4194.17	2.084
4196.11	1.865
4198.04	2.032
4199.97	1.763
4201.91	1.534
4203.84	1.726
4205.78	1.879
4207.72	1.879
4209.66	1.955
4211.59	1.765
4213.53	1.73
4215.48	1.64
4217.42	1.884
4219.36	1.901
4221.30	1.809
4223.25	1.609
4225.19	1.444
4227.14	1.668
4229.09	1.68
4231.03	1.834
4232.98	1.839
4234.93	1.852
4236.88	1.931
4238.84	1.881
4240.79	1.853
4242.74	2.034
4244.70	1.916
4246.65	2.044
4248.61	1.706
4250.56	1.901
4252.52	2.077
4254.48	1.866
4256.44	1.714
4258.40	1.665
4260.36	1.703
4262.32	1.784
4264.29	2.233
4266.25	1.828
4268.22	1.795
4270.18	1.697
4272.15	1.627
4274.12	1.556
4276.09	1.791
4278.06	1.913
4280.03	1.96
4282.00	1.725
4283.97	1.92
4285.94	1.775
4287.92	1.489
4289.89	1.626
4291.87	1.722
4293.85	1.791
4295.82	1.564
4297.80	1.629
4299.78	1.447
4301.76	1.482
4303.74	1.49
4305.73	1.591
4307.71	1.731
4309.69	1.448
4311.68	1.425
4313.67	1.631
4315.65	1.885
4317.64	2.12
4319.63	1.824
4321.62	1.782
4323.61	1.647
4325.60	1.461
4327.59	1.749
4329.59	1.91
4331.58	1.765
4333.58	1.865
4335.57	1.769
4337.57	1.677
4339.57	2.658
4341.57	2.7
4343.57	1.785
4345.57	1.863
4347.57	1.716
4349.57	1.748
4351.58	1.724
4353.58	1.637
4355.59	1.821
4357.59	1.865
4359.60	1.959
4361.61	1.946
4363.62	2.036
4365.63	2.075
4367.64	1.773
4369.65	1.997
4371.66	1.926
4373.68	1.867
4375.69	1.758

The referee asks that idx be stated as 2.5 angstroms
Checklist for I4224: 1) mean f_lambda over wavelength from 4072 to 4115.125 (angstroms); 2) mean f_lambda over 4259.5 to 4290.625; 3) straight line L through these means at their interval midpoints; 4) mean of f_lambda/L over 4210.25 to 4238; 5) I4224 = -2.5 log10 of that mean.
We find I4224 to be -0.006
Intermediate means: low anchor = 1.68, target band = 1.76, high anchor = 1.78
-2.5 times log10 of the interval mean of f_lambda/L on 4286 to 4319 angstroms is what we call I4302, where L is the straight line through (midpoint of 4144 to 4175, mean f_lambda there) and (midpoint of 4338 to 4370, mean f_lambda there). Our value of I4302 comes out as 0.17 mag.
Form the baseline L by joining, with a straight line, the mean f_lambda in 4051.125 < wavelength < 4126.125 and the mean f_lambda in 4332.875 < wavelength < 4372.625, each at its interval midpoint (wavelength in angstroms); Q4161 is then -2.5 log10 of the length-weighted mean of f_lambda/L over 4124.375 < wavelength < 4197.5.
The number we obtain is -0.03 mag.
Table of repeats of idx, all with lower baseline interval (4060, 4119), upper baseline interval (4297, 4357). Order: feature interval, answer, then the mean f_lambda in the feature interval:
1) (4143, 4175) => -2.2 angstroms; 1.83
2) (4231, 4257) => -2.3 angstroms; 1.89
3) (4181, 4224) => -2.8 angstroms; 1.84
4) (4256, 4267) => -0.5 angstroms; 1.83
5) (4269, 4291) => 0.2 angstroms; 1.74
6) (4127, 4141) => -0.3 angstroms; 1.74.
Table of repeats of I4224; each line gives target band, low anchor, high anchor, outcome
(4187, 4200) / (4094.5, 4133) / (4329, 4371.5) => -0.12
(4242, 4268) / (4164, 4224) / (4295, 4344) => -0.05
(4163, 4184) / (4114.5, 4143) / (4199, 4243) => -0.03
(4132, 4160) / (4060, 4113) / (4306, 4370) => -0.03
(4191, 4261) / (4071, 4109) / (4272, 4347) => -0.06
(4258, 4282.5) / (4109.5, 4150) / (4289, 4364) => -0.02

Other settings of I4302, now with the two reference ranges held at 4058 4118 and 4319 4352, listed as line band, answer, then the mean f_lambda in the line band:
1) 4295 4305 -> 0.21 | 1.52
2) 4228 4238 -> -0.02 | 1.83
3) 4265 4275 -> 0.06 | 1.72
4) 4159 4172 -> -0.09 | 1.9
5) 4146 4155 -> -0.07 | 1.86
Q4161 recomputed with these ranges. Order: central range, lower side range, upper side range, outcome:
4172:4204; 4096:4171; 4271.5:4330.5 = -0.068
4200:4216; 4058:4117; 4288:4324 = -0.058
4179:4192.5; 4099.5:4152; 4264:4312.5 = -0.111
